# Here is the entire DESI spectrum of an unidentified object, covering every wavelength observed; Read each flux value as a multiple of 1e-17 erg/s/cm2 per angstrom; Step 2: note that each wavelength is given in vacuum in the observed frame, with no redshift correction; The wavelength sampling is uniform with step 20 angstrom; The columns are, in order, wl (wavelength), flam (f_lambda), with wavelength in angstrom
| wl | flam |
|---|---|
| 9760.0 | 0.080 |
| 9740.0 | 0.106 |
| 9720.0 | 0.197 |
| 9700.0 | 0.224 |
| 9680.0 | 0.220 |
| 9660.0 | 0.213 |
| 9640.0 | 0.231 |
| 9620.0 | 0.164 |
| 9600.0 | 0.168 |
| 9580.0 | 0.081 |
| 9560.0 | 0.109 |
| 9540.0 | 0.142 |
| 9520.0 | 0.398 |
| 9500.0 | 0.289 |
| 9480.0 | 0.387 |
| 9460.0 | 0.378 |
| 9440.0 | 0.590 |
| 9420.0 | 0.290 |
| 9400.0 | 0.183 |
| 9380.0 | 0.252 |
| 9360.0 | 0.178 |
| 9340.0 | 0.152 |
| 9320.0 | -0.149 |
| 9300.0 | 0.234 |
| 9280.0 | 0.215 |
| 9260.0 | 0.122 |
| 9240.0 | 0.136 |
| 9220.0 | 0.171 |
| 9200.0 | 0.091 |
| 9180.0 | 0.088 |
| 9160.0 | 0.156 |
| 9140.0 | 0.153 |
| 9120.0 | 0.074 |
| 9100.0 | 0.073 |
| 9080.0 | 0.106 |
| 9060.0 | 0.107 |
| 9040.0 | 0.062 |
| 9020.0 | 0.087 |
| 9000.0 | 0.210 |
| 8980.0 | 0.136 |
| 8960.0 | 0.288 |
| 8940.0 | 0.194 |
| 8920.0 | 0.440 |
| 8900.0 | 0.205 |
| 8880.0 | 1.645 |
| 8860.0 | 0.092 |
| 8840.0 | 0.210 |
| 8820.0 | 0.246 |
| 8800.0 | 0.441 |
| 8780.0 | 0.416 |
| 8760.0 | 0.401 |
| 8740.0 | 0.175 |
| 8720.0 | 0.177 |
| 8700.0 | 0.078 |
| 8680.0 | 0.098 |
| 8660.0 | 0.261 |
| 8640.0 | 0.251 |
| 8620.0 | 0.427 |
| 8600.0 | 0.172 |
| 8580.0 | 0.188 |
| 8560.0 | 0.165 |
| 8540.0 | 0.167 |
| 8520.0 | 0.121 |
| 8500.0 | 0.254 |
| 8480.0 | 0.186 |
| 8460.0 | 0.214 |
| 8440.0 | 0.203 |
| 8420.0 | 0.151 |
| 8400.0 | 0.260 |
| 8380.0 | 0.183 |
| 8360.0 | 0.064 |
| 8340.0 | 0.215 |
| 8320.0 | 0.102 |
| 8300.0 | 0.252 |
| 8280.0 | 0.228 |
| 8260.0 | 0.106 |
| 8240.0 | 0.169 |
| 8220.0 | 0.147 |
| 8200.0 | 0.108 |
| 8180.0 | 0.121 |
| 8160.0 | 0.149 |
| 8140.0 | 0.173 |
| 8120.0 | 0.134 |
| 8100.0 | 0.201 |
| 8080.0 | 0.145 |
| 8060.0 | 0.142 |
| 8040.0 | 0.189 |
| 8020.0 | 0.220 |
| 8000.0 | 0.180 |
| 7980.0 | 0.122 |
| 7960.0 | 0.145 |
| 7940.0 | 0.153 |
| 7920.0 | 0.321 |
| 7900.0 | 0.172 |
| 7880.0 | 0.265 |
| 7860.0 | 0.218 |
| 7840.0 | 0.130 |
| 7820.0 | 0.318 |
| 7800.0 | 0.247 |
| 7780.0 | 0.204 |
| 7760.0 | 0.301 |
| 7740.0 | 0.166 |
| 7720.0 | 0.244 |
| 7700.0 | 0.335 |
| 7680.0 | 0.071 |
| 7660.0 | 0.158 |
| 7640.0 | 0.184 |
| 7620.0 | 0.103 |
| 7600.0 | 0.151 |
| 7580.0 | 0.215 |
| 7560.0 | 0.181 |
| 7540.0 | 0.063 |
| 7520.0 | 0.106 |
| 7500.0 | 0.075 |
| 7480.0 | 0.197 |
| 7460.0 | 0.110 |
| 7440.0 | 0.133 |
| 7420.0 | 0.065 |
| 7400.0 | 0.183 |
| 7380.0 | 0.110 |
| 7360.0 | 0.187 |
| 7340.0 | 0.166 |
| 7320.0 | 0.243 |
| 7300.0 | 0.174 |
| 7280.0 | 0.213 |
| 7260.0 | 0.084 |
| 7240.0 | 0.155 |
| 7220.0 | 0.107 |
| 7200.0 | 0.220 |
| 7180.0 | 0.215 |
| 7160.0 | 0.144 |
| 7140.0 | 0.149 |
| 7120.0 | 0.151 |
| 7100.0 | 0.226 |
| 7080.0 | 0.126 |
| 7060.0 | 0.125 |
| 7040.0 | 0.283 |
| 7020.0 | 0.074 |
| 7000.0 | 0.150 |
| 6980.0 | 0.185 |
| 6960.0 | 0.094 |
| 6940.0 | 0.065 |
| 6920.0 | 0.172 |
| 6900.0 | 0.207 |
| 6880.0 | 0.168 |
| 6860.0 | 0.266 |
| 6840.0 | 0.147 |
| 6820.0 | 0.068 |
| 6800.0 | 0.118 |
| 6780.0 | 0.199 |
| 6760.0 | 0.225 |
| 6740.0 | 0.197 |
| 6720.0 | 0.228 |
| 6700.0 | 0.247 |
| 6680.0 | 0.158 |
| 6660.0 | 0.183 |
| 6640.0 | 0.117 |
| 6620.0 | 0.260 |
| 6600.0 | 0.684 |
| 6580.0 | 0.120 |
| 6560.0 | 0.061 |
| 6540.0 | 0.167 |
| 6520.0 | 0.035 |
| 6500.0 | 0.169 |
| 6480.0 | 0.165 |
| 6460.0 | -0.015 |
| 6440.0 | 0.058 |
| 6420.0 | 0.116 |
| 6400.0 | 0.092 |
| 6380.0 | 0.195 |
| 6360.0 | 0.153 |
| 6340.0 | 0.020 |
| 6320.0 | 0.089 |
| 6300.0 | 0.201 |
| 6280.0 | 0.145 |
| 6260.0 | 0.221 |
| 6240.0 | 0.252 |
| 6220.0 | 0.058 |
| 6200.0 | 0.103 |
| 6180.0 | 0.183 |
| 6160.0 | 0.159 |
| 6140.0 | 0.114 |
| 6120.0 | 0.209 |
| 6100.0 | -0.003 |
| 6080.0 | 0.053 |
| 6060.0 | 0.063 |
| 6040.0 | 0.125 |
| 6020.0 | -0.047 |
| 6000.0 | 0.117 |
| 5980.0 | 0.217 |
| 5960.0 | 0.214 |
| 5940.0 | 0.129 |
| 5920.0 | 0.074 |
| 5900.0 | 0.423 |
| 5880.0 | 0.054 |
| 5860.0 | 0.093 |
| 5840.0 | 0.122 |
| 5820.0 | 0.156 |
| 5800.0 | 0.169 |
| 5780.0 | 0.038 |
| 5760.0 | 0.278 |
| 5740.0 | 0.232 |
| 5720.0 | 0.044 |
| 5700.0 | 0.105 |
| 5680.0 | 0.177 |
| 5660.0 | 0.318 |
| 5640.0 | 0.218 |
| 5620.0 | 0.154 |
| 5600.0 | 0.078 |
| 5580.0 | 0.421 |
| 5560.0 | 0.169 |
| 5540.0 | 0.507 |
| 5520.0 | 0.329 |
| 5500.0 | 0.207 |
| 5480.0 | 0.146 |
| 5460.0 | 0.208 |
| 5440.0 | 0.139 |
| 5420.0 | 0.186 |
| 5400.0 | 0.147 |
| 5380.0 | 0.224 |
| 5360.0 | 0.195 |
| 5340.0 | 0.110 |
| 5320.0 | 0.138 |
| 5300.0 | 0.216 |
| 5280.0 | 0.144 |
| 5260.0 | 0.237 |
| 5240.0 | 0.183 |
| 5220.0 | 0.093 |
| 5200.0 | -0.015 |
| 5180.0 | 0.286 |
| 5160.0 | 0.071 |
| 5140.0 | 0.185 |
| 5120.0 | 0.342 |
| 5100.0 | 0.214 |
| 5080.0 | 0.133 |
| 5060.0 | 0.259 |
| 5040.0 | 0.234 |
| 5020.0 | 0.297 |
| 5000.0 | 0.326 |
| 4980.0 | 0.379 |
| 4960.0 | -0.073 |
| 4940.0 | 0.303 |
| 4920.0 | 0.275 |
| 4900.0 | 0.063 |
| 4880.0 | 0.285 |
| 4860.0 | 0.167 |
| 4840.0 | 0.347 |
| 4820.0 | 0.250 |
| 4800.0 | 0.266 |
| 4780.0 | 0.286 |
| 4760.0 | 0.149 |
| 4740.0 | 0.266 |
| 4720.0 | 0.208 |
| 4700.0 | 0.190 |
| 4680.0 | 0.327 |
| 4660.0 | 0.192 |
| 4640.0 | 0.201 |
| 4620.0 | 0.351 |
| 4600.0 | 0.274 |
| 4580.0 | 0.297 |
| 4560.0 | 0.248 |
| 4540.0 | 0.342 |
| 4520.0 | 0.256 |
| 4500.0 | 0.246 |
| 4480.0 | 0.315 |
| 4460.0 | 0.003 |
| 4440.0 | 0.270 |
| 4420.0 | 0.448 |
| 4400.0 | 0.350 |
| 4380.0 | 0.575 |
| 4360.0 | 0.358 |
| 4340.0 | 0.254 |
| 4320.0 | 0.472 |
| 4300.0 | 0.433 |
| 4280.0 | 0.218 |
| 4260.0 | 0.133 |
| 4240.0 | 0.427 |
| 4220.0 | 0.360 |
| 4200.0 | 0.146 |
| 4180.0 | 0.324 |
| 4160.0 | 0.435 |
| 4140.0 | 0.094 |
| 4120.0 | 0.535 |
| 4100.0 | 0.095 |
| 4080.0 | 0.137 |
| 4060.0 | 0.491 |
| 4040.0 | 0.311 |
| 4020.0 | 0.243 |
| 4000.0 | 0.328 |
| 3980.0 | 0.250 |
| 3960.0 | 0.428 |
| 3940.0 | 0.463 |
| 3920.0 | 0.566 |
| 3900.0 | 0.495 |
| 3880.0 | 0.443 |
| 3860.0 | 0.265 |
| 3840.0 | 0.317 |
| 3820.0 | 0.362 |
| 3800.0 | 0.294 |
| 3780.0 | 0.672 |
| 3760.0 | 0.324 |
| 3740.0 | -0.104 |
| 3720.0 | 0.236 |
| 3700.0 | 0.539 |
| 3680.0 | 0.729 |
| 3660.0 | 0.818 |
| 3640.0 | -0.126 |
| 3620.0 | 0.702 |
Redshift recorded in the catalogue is 0.77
